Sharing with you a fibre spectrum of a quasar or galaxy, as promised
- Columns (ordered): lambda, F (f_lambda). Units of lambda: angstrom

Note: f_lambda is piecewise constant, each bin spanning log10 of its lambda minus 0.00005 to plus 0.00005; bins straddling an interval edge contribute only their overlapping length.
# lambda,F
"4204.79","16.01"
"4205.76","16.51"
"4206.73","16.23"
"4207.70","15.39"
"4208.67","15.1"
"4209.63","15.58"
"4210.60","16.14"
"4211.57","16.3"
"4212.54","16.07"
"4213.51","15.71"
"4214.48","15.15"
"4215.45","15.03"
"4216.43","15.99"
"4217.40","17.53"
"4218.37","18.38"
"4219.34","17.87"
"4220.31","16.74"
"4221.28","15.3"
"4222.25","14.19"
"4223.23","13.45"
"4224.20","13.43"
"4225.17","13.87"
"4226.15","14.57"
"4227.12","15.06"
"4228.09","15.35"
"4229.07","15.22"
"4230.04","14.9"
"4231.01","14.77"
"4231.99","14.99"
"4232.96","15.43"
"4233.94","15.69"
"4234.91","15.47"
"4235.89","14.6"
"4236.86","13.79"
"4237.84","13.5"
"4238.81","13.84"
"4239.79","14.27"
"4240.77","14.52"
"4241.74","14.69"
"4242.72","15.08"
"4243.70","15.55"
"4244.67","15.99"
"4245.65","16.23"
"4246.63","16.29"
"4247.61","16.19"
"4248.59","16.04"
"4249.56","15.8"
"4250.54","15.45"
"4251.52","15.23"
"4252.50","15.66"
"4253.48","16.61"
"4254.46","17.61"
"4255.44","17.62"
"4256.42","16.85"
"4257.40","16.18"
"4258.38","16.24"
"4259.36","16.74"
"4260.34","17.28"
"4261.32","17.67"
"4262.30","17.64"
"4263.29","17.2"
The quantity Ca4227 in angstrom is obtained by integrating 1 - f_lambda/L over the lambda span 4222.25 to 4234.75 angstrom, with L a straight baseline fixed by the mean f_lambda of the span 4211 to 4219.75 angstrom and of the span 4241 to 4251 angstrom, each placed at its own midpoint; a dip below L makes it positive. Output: 1.1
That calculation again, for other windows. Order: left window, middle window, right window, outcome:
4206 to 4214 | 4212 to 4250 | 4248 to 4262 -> 2.02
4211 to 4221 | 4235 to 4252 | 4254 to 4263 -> 1.75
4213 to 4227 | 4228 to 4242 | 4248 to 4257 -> 1.02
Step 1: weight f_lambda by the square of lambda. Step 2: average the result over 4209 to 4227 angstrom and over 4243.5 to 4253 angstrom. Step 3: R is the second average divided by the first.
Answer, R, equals 1.03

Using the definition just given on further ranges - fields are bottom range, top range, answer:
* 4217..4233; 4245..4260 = 1.08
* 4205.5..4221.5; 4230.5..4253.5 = 0.95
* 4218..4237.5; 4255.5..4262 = 1.14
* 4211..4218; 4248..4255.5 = 1.03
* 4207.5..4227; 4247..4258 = 1.06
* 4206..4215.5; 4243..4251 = 1.03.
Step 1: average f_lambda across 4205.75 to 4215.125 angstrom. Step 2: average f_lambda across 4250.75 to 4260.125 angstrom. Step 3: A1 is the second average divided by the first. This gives 1.05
